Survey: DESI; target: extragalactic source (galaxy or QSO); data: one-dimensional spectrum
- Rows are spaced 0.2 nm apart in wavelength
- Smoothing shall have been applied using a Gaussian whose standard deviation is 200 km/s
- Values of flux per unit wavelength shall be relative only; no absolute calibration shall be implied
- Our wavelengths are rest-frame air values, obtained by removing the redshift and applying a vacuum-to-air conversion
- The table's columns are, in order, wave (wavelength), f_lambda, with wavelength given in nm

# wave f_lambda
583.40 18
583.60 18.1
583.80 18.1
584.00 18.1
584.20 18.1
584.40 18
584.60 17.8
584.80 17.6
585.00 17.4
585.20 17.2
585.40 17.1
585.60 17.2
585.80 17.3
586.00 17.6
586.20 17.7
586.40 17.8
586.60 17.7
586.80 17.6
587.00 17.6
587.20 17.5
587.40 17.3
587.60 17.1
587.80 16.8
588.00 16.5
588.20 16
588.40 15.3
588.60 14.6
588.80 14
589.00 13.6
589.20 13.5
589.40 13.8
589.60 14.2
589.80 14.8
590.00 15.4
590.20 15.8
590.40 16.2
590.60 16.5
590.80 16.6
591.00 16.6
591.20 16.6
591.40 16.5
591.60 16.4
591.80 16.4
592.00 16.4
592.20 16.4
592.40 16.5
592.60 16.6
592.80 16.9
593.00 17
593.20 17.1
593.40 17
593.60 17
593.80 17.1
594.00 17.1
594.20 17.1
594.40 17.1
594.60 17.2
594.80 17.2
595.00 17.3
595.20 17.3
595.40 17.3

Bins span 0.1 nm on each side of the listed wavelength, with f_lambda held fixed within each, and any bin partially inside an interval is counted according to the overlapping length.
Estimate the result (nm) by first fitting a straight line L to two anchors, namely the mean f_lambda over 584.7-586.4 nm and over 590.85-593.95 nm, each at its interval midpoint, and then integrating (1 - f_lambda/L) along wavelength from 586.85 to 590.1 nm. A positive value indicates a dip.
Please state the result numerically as 0.30 nm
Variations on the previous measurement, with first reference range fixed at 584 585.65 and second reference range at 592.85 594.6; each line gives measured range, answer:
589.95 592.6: 0.13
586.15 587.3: -0.01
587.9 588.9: 0.12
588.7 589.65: 0.19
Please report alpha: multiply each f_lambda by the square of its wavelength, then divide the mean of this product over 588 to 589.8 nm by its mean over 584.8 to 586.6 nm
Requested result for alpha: 0.84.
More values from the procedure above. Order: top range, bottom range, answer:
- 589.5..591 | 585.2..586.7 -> 0.91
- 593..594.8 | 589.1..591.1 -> 1.13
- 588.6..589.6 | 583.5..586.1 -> 0.80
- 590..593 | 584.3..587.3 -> 0.96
